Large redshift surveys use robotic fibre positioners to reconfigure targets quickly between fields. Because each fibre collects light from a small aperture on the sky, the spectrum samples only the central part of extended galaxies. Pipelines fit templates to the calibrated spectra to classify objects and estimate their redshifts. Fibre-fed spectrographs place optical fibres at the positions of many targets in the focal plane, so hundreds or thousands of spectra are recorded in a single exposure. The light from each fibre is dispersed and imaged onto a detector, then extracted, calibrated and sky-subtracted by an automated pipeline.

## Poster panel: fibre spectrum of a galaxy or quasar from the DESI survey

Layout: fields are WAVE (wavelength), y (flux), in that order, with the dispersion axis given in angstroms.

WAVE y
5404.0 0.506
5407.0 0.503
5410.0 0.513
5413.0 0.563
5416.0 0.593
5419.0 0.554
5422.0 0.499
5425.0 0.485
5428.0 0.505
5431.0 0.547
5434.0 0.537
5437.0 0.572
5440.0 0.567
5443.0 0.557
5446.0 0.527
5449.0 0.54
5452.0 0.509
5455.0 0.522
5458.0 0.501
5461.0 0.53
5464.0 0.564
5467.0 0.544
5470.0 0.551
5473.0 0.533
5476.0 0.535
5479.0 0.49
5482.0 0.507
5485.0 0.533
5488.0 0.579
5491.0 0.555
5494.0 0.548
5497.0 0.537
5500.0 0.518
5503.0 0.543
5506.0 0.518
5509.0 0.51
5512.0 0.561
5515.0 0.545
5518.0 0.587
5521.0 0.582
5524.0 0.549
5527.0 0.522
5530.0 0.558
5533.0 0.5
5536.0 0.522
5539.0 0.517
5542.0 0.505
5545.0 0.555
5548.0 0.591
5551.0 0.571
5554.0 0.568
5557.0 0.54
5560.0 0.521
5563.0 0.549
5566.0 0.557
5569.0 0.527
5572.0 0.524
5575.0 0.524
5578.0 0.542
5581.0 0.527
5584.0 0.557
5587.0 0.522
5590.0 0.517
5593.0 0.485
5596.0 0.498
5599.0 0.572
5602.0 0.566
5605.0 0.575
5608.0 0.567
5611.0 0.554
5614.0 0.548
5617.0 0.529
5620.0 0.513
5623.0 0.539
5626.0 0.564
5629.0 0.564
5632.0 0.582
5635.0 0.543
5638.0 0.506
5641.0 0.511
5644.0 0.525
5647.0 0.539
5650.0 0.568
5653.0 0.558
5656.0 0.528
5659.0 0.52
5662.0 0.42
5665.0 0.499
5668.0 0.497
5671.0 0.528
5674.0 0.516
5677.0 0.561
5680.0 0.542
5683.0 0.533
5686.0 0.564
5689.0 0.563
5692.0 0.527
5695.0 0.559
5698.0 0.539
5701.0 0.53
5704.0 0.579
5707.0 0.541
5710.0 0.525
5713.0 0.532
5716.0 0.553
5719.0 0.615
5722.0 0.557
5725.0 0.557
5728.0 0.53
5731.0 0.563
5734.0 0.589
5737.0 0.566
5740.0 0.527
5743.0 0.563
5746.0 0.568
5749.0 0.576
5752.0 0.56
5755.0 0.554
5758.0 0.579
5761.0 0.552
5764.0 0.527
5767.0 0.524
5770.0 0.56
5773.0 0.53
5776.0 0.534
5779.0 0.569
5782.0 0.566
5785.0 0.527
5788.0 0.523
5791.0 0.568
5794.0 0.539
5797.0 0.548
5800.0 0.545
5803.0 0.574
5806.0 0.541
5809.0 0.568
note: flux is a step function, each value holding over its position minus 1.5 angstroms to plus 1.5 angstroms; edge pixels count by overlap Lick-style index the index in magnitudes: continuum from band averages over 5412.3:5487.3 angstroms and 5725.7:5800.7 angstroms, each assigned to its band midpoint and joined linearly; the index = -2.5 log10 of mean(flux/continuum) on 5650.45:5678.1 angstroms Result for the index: 0.06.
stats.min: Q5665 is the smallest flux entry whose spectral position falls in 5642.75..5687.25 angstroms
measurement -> 0.42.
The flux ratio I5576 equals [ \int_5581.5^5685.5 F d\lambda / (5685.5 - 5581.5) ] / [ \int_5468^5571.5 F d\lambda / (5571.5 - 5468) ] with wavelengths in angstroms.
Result 1.0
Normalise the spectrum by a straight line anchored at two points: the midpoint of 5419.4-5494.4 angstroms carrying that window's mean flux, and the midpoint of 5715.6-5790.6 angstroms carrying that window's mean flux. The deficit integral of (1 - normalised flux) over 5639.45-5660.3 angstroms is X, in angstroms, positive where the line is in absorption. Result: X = 0.5 angstroms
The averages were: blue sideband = 0.534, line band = 0.536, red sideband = 0.555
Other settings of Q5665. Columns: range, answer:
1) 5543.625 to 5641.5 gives 0.485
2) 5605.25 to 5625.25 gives 0.513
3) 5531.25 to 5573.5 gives 0.5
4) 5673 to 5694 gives 0.516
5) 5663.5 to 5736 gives 0.497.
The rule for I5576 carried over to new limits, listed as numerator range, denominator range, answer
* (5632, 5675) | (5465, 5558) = 0.96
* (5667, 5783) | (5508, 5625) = 1.02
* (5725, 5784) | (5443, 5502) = 1.04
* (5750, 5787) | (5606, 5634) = 0.99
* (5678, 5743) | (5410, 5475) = 1.03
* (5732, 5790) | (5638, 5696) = 1.05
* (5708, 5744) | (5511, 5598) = 1.03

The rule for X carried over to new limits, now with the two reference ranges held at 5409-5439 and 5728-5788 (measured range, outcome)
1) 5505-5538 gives 0.06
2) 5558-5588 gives 0.51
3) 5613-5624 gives 0.31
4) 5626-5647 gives 0.27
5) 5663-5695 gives 0.99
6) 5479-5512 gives 0.43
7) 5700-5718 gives 0.17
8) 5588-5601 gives 0.61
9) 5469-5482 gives 0.39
